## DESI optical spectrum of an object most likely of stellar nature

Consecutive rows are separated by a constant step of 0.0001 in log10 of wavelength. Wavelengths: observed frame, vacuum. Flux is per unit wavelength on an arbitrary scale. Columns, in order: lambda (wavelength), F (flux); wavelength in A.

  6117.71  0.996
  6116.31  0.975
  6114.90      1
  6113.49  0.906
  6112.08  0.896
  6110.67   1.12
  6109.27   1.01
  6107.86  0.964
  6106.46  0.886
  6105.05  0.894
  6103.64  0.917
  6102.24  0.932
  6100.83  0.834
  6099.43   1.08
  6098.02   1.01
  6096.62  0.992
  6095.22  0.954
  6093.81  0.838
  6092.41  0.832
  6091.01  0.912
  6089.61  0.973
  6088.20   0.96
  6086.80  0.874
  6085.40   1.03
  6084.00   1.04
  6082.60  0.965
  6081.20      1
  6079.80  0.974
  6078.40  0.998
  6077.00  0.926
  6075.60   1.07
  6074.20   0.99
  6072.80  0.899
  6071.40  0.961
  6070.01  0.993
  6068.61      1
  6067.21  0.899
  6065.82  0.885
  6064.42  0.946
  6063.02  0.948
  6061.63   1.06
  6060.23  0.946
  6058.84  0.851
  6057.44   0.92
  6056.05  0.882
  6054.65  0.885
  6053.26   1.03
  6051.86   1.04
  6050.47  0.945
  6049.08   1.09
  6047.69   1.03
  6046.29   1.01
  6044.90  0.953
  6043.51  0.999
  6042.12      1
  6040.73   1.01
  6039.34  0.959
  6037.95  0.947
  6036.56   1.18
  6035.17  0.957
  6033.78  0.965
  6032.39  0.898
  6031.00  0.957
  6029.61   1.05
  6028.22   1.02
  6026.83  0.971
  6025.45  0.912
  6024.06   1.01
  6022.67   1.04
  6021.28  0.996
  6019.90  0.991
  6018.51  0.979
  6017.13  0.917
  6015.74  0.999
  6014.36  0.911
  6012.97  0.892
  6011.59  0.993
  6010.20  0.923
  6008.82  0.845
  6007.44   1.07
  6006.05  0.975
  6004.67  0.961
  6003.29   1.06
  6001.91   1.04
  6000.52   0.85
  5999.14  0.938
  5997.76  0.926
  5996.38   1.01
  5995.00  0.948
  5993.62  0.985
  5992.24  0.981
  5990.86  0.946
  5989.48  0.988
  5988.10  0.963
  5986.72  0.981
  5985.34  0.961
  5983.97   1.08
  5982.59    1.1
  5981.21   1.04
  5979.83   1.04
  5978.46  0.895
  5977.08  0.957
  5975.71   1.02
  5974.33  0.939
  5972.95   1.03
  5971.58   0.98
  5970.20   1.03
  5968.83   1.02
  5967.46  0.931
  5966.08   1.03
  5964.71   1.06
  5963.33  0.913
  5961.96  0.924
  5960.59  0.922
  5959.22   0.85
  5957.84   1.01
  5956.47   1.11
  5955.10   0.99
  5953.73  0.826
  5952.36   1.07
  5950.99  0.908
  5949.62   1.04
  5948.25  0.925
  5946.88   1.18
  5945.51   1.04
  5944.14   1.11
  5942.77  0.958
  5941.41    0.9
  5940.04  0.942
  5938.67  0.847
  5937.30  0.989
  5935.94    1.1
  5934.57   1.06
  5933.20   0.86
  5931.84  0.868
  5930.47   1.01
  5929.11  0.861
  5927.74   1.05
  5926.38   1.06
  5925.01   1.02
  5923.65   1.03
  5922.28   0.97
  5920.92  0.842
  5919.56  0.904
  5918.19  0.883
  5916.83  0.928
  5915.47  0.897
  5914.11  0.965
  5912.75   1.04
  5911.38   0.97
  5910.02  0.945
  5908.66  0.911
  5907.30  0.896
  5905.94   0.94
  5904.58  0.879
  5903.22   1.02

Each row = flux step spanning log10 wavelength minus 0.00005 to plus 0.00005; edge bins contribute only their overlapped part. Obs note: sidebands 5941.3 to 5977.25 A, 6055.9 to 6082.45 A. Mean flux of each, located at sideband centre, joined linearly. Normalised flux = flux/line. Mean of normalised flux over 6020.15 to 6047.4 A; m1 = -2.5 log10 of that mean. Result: -0.03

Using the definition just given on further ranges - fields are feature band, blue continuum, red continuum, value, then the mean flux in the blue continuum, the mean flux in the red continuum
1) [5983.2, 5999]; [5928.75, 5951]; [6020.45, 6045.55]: 0.01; 0.98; 0.99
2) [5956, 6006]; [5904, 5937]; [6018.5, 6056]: -0.01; 0.954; 0.992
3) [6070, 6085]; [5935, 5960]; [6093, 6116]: -0.03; 0.989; 0.952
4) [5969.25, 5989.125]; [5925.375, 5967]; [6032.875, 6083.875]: -0.02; 0.98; 0.976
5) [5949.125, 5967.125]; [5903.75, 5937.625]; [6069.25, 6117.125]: -0.02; 0.955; 0.959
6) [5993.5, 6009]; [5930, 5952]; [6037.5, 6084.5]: 0.01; 0.985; 0.972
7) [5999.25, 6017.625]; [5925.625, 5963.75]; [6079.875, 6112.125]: 0.01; 0.976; 0.954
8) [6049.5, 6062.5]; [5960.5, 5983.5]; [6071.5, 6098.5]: 0.02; 0.993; 0.959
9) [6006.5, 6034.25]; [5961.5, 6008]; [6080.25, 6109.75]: 0.01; 0.987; 0.947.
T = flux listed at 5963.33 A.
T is 0.913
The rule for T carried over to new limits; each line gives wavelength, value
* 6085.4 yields 1.03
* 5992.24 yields 0.981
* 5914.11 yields 0.965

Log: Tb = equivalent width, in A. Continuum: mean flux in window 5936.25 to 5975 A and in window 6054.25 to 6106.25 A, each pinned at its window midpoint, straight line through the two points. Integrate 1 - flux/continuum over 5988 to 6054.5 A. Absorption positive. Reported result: -1.1 A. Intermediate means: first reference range 0.982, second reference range 0.947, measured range 0.98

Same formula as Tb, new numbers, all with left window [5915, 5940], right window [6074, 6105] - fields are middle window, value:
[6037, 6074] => -0.4 A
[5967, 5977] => -0.4 A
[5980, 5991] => -0.7 A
